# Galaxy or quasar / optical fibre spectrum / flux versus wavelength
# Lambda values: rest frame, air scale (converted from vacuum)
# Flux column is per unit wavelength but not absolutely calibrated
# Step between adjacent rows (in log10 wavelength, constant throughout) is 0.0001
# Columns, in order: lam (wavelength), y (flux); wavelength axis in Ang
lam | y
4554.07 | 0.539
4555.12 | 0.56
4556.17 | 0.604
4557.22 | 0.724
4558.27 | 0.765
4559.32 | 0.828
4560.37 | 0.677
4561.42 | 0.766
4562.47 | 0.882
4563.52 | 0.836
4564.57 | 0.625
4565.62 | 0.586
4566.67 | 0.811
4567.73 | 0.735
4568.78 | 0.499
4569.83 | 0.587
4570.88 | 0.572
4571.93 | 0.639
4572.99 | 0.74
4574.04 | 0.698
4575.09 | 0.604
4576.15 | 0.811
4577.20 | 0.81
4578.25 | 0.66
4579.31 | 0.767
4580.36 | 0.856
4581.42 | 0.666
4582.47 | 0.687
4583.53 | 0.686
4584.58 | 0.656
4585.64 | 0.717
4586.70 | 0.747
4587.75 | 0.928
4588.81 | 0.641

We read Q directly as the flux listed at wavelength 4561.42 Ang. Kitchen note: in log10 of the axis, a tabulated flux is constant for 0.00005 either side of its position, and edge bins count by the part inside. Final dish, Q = 0.766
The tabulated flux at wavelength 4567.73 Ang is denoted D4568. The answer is 0.735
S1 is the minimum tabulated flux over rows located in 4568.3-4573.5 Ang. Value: 0.499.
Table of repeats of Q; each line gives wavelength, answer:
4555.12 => 0.56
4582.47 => 0.687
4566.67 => 0.811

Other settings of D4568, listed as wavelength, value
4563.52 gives 0.836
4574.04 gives 0.698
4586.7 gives 0.747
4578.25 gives 0.66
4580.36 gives 0.856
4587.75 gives 0.928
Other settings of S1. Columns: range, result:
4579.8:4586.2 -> 0.656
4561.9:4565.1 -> 0.625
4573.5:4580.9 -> 0.604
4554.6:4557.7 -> 0.56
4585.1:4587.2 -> 0.717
